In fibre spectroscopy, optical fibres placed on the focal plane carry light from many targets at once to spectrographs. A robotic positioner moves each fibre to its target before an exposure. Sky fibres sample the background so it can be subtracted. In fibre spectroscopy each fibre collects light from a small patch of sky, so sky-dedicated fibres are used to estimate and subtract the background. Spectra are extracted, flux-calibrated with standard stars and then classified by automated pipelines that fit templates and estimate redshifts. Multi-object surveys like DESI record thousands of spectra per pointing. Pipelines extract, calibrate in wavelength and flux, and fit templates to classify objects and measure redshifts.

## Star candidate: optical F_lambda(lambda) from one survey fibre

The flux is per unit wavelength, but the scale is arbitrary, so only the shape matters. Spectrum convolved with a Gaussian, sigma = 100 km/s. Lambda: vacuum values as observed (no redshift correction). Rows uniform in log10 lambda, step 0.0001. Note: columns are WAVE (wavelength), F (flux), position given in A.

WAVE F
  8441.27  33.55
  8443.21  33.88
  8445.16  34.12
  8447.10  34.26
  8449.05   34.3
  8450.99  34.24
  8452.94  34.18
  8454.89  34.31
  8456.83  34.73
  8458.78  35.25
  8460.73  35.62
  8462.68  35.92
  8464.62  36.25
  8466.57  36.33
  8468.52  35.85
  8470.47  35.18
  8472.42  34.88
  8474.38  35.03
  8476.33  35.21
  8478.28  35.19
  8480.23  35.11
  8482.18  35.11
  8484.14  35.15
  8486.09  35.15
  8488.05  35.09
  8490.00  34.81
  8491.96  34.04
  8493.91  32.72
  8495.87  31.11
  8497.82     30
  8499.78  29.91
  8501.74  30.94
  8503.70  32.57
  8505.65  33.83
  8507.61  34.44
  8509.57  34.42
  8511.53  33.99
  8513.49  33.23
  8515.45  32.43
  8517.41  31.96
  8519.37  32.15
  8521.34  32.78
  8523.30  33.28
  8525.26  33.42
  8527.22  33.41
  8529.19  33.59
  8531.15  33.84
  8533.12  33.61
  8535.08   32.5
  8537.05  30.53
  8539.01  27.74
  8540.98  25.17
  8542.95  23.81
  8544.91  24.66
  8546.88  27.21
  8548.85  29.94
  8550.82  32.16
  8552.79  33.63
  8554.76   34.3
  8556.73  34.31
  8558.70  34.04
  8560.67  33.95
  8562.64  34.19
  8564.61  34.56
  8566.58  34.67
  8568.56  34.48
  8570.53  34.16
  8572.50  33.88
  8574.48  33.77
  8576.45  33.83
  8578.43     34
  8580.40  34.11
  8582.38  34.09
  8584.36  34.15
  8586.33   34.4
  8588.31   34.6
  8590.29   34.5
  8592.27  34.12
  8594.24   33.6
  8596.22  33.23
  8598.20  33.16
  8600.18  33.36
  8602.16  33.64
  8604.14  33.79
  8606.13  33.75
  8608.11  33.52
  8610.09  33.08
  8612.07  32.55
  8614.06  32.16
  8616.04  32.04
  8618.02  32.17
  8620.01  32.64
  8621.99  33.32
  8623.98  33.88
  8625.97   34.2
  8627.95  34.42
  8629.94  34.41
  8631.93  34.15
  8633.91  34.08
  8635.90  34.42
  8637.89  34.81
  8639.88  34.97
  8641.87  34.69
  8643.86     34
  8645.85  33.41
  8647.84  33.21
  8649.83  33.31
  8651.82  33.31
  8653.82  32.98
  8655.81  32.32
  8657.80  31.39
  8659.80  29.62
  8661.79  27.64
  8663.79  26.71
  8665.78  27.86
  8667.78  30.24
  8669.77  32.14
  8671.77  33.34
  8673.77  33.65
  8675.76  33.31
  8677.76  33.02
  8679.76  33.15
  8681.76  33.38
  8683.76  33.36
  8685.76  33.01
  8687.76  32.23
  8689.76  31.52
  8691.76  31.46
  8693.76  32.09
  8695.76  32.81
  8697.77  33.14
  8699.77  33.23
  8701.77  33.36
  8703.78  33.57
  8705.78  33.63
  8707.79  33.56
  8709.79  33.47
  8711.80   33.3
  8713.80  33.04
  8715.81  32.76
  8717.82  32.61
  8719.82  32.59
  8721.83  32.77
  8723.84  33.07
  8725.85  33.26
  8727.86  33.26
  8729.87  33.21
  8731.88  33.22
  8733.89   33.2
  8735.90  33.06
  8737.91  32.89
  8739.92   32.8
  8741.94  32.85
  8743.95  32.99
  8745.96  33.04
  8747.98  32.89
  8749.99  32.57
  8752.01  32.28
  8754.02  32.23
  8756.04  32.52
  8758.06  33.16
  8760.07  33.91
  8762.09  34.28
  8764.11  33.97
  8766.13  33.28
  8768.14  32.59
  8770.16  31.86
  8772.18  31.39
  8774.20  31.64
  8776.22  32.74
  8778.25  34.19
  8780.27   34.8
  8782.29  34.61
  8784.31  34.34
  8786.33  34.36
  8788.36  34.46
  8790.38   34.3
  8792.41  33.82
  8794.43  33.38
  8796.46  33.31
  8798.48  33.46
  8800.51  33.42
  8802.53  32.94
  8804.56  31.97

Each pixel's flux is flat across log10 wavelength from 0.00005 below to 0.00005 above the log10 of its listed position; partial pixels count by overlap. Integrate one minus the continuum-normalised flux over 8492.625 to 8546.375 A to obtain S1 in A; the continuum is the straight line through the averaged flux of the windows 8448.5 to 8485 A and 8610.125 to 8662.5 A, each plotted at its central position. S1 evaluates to 4.67 A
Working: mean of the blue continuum 35.2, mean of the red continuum 33.1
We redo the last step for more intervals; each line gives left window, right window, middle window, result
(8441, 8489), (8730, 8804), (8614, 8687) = 2.5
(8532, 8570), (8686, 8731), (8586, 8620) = -1.6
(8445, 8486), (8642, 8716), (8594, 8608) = -0.1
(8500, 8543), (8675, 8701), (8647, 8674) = 1.2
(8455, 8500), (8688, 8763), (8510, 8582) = 3.8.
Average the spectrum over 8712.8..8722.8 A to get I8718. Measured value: 32.8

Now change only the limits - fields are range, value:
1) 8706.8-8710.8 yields 33.5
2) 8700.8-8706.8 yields 33.5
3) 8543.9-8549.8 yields 27.3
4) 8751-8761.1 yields 32.8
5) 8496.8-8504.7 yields 30.9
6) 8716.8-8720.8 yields 32.6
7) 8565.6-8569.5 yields 34.5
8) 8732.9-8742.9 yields 33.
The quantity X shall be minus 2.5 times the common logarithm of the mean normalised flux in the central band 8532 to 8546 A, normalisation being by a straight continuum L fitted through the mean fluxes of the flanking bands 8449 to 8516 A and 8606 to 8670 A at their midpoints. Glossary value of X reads 0.186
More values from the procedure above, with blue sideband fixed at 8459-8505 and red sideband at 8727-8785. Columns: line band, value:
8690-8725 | 0.012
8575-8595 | -0.011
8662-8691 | 0.054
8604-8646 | -0.001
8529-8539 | 0.057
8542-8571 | 0.064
